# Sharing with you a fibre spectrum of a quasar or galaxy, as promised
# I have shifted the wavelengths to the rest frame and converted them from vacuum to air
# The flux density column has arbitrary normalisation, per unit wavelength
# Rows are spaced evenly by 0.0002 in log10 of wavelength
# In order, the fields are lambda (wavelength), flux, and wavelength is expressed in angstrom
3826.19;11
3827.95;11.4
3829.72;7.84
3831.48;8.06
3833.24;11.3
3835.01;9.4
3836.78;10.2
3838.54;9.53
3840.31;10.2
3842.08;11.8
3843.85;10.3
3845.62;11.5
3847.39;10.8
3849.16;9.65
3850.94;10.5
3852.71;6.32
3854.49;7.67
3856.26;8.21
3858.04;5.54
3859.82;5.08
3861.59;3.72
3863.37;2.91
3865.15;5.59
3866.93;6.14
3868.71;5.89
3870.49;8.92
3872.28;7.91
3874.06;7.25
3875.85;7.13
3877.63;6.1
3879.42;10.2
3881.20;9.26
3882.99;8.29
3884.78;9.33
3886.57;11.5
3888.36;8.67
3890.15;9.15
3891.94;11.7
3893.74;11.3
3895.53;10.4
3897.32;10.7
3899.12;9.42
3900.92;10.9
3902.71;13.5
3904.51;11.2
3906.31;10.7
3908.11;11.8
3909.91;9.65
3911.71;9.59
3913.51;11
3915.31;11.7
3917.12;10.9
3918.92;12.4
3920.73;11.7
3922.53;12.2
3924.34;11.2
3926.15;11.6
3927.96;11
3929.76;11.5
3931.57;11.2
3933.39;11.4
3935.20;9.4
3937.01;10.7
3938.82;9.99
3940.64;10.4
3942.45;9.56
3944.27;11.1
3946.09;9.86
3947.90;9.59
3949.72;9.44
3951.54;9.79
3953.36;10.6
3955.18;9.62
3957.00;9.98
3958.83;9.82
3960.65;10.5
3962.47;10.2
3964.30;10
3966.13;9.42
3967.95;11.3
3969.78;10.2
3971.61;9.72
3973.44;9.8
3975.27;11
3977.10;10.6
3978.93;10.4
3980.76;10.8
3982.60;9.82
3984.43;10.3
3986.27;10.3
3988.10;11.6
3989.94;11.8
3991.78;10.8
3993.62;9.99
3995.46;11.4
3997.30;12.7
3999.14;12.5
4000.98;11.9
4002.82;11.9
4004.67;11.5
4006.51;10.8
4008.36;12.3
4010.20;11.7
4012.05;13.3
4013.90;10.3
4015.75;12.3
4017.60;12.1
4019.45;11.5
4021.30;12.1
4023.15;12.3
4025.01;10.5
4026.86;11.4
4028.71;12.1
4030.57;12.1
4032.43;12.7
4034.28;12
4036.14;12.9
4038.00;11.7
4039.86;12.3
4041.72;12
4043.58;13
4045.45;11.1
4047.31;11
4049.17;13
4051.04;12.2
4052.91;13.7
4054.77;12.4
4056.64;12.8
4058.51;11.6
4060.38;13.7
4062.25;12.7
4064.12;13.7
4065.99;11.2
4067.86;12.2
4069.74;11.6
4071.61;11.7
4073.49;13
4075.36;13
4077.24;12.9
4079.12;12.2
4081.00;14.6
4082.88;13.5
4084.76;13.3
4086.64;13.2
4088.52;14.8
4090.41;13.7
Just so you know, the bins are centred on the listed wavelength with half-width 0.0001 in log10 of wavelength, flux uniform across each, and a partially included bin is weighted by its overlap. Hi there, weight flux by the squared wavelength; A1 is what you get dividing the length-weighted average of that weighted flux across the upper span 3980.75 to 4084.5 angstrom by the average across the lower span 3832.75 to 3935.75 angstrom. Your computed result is 1.4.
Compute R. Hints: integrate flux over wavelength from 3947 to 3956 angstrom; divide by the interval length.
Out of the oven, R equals 9.81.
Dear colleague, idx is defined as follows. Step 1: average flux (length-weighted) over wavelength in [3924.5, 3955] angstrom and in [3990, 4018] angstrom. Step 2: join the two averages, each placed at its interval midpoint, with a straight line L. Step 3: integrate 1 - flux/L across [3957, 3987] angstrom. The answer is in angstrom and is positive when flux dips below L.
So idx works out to 2.2 angstrom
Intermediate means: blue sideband 10.4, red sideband 11.7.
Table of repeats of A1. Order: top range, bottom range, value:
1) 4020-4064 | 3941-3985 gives 1.26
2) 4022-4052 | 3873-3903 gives 1.35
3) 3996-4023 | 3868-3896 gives 1.42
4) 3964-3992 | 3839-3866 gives 1.40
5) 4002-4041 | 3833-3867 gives 1.56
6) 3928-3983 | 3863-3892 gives 1.34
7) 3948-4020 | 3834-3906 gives 1.30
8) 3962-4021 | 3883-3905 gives 1.11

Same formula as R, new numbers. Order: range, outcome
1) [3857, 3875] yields 5.92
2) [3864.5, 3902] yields 8.89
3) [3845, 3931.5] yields 9.38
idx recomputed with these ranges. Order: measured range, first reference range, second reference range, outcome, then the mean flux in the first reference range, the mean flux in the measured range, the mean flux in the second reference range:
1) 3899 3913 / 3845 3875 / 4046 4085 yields -4.1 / 7.23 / 10.9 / 12.6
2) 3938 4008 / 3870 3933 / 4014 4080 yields 4.4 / 10.3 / 10.6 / 12.2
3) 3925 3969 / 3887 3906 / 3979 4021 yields 2.9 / 10.7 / 10.3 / 11.4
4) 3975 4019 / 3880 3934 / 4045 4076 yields 1.5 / 10.8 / 11.3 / 12.4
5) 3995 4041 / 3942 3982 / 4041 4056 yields -1.6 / 10.2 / 11.9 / 12.3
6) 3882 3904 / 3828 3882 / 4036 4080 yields -3.5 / 8.21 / 10.4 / 12.4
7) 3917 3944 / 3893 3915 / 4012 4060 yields 0.2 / 10.9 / 11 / 12.1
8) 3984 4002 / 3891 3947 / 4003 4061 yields 0.5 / 11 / 11.4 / 12.1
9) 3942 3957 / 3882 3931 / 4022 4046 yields 1.7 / 10.9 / 9.96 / 12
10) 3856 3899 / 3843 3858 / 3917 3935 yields 8.9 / 9.15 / 7.98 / 11.5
